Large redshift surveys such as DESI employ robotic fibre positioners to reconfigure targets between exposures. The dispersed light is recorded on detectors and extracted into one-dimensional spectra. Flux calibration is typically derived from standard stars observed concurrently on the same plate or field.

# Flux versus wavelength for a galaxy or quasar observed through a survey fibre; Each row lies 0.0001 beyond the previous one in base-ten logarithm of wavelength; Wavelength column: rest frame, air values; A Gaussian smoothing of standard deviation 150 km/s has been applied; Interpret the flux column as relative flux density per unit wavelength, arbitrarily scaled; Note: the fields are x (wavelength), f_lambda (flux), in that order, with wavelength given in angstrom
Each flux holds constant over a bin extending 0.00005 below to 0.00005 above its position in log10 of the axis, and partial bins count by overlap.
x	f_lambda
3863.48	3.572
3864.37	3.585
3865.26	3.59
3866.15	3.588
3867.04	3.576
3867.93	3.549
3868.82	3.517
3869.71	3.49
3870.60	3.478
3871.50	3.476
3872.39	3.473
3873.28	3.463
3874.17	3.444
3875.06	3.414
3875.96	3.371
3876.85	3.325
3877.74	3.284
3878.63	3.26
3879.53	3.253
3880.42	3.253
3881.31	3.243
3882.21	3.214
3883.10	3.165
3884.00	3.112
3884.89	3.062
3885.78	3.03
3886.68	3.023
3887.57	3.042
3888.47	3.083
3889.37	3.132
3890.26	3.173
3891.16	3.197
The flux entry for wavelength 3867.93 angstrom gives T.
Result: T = 3.549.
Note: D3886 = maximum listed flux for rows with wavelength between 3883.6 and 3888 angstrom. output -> 3.112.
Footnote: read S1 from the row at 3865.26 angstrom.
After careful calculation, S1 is 3.59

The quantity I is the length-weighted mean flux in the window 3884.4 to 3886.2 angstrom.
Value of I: 3.06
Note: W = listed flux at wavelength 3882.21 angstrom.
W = 3.214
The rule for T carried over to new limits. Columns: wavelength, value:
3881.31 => 3.243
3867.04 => 3.576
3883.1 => 3.165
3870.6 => 3.478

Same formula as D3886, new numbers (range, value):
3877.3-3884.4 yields 3.284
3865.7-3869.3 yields 3.588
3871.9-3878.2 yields 3.473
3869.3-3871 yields 3.49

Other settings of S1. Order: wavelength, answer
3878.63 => 3.26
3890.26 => 3.173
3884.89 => 3.062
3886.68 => 3.023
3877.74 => 3.284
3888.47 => 3.083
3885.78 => 3.03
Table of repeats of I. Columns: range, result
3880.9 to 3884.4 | 3.18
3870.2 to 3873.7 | 3.47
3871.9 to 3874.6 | 3.47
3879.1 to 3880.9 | 3.27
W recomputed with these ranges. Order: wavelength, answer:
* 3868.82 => 3.517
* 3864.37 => 3.585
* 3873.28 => 3.463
